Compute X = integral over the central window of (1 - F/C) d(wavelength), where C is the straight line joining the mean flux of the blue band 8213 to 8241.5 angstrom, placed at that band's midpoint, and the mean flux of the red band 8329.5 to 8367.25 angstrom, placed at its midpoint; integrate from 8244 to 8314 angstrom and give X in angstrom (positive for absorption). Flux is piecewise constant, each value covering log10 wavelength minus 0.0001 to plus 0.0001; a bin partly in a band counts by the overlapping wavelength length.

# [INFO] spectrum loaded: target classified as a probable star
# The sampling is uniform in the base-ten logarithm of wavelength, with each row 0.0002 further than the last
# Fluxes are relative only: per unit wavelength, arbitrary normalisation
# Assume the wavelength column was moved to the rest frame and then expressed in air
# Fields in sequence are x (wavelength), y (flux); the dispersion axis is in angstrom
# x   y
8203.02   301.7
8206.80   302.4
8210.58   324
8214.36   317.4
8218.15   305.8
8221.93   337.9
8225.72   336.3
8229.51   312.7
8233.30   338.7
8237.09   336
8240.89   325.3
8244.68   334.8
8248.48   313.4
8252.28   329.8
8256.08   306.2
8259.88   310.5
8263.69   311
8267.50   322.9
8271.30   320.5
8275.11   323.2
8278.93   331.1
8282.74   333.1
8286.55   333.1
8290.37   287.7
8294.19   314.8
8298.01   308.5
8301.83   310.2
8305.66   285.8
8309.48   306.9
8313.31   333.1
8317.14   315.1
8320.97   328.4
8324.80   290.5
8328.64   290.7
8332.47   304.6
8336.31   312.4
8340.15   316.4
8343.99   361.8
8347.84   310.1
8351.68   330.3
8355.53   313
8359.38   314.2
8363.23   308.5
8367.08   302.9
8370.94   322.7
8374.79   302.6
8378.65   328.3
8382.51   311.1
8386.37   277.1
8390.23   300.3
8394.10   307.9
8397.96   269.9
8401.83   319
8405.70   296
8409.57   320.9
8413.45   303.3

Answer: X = 1.4 angstrom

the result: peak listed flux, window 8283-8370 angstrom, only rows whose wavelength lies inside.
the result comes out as 361.8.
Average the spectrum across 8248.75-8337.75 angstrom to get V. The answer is 313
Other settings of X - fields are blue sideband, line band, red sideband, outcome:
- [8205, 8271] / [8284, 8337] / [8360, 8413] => 0.8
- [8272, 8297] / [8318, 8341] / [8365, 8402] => 0.4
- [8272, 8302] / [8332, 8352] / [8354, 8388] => -0.7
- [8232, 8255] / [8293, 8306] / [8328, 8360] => 0.7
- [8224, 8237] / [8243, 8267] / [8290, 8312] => 0.3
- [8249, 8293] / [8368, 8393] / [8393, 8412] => -0.1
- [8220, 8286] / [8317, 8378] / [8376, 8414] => -0.7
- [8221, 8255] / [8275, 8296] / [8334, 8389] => 0.2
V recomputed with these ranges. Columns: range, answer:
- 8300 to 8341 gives 308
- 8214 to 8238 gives 327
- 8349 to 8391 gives 310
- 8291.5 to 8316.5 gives 309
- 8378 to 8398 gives 300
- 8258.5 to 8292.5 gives 319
